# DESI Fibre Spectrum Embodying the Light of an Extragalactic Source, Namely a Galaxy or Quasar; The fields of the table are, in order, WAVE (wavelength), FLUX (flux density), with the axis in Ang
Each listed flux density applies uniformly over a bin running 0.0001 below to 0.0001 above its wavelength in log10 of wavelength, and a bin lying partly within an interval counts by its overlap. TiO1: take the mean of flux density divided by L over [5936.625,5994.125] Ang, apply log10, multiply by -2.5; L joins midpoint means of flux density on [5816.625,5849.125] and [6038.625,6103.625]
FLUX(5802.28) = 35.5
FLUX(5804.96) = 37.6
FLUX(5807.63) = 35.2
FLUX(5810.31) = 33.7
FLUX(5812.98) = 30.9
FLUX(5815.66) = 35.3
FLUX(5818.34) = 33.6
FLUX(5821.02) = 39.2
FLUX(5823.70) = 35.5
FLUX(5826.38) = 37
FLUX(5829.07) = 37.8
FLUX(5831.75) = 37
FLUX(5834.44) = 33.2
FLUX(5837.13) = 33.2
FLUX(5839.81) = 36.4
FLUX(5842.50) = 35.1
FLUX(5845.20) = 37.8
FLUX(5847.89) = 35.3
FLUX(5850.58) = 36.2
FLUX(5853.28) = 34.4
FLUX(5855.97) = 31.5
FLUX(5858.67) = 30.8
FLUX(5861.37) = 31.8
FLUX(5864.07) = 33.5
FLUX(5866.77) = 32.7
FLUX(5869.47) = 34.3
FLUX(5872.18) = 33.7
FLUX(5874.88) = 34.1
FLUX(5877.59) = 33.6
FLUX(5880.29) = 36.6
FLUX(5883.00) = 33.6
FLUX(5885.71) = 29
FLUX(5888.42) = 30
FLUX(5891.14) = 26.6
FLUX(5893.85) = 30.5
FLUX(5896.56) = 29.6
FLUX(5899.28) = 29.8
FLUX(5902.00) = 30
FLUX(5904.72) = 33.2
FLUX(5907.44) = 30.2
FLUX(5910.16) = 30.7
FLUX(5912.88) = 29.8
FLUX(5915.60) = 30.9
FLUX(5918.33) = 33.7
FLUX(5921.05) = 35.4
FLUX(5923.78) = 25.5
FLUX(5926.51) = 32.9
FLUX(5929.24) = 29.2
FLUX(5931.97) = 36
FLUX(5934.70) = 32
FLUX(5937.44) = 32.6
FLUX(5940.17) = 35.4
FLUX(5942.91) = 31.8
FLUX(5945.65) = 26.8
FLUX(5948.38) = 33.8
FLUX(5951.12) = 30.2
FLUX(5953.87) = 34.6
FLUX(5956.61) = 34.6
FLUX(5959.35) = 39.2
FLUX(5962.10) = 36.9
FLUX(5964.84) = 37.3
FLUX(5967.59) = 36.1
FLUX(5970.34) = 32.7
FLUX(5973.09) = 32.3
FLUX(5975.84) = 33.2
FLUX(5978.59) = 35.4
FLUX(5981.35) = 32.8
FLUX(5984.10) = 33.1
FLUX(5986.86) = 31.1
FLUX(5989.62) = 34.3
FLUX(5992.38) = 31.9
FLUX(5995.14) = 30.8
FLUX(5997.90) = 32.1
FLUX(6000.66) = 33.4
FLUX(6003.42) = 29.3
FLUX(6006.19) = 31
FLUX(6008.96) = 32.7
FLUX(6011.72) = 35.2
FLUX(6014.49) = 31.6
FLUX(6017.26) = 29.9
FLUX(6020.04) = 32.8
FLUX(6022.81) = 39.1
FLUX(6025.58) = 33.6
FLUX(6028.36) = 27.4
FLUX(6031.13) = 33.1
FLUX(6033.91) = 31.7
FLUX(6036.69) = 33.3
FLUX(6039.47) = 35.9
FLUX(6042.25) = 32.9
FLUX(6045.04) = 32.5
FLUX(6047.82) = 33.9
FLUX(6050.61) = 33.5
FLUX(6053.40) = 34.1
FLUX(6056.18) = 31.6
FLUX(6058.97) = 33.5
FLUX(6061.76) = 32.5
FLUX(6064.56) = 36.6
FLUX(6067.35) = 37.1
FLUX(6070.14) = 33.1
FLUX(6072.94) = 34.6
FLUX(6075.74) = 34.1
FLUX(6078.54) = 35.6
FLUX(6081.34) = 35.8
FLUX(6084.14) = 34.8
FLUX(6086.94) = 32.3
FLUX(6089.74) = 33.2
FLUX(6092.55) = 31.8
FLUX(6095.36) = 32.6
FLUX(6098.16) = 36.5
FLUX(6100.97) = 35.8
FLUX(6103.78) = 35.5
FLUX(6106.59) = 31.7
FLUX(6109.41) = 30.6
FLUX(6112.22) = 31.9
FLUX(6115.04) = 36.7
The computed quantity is 0.04 mag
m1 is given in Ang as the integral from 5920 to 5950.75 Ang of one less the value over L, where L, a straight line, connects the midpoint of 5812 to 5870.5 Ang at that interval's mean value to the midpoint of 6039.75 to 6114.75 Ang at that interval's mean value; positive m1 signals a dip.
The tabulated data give 2.2 Ang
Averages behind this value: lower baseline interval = 34.7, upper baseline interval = 33.8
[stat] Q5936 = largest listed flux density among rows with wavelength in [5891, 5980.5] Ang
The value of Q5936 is 39.2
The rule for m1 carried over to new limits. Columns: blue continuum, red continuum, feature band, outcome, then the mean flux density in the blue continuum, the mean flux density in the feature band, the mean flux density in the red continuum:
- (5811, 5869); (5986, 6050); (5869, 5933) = 4.5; 34.7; 31.6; 32.6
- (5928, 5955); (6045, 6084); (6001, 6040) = 1.1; 32.2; 32.6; 34.3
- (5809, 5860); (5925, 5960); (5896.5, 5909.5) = 1.1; 34.9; 30.6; 32.9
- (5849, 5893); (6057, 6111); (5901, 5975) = 0.7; 32.6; 32.8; 34.1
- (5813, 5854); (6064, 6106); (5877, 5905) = 3.5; 35.7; 31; 34.5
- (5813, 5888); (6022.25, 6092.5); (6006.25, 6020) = 0.7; 34.4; 32.3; 33.7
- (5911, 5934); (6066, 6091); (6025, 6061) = 1.1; 31.7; 32.8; 34.5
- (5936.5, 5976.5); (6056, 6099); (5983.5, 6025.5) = 1.7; 33.9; 32.6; 34.1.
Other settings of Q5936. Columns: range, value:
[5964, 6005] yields 37.3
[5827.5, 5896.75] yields 37.8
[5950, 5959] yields 34.6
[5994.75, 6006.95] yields 33.4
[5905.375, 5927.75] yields 35.4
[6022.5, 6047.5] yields 39.1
